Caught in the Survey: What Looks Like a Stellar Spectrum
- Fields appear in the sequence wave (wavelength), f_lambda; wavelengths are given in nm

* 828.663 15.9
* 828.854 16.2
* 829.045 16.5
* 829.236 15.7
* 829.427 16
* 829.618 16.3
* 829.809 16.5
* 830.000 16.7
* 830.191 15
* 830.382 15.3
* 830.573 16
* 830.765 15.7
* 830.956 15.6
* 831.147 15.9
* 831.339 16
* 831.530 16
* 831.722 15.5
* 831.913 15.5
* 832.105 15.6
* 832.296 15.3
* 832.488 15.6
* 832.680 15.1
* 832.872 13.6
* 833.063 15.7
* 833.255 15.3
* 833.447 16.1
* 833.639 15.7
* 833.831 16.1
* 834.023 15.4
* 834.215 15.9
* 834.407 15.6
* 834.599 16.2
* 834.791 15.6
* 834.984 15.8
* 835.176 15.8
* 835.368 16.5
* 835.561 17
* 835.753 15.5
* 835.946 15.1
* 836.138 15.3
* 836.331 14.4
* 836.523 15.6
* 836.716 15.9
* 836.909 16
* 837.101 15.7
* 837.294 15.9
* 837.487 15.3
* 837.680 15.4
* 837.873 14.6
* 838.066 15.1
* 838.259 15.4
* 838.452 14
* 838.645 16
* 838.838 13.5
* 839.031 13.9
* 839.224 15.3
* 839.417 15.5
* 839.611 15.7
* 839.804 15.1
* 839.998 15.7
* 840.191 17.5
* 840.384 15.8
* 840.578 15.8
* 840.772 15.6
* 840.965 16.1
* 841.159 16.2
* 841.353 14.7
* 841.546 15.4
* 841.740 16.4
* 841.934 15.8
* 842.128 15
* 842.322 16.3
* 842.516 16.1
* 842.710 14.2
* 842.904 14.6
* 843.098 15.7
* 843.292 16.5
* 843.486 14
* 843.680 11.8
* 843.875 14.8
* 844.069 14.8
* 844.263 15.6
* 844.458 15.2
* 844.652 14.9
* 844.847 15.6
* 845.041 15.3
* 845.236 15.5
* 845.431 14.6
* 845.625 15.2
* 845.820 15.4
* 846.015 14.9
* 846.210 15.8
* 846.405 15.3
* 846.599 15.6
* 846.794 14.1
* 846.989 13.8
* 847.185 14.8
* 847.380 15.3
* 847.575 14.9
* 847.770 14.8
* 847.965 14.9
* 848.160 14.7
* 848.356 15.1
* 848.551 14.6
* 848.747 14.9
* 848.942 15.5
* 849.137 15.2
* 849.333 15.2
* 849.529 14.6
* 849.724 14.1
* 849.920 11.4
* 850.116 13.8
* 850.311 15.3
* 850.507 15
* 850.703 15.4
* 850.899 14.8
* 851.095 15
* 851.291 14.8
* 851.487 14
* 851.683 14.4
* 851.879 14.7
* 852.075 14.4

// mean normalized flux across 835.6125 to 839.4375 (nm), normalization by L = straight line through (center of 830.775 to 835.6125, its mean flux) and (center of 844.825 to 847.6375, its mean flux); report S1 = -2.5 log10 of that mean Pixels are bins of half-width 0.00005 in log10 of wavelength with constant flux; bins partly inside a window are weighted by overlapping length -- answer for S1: 0.02 mag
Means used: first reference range 15.7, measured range 15.2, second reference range 15.1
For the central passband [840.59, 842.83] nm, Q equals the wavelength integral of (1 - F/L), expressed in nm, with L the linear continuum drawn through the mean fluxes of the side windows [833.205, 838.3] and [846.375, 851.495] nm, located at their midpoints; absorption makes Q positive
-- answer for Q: -0.06 nm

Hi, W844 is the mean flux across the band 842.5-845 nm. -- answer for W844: 14.9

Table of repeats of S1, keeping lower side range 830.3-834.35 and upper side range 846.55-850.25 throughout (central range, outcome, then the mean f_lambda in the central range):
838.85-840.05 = 0.01 mag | 15.1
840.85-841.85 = -0.05 mag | 15.8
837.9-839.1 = 0.04 mag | 14.7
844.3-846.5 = -0.03 mag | 15.2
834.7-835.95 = -0.04 mag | 15.9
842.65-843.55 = -0.01 mag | 15.1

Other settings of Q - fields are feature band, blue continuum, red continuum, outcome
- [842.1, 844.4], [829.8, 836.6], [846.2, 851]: 0.015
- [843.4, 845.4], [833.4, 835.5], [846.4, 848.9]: 0.045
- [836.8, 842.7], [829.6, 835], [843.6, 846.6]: -0.073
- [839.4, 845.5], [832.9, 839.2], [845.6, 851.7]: -0.106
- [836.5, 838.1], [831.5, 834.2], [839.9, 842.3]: 0.016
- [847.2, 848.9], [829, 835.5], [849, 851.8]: -0.028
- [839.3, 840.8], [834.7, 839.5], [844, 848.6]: -0.057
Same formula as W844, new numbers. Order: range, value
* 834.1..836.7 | 15.7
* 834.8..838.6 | 15.5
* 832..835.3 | 15.6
